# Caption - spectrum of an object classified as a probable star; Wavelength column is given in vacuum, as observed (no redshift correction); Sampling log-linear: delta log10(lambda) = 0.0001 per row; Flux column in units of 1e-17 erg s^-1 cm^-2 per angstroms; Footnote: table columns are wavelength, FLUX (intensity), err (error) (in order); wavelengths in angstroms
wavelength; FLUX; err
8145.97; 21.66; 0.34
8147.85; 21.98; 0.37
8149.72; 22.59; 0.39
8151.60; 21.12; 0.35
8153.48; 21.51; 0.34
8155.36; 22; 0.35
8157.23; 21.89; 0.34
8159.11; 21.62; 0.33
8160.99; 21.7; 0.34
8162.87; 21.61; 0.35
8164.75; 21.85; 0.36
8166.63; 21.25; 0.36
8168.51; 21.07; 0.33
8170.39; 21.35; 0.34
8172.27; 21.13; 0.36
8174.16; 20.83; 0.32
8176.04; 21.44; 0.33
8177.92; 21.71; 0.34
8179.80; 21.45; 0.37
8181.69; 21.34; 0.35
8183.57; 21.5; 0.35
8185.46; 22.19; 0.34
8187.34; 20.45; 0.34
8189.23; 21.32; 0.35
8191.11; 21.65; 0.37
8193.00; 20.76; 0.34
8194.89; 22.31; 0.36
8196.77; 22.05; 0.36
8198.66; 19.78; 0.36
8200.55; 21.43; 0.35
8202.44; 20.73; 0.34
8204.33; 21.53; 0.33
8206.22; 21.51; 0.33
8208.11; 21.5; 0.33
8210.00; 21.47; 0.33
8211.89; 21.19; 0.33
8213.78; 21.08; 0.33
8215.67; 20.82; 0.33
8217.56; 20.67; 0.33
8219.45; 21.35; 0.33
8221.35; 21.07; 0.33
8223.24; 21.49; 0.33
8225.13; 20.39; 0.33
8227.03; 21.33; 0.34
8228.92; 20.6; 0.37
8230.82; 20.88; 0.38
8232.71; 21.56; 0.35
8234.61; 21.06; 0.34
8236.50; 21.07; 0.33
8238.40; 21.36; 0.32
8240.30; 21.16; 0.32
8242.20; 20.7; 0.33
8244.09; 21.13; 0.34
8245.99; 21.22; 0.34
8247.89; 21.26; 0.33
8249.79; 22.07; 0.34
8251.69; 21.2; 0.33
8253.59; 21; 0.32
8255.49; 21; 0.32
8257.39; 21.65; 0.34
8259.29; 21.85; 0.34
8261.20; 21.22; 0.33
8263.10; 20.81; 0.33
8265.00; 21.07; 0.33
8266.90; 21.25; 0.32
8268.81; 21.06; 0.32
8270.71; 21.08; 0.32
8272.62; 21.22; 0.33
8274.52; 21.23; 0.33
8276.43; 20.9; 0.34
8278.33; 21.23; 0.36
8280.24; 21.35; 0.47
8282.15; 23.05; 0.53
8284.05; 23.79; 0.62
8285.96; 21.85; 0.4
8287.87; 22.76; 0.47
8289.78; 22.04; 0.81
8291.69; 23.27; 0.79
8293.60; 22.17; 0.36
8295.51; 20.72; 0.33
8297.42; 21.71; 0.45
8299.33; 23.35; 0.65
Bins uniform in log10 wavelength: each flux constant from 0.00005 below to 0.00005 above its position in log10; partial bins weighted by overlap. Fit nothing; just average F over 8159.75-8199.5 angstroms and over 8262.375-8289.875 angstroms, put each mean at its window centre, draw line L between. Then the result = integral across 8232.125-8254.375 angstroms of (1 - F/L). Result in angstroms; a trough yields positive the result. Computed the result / 0.3 angstroms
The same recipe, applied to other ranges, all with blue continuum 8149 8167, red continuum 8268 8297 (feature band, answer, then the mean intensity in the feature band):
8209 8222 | 0.4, 21.1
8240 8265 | 0.7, 21.2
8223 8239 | 0.5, 21.1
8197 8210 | 0.4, 21.1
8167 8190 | 0.4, 21.3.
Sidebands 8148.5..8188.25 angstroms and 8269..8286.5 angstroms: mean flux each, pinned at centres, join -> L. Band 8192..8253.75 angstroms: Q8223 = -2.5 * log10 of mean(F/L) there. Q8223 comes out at 0.02 mag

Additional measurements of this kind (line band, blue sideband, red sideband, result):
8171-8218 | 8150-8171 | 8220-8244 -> 0.00 mag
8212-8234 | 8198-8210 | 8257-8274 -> 0.01 mag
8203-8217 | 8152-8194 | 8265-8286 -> 0.01 mag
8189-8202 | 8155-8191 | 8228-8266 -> 0.00 mag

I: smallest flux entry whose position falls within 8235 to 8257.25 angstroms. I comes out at 20.7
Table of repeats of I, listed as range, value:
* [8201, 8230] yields 20.39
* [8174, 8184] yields 20.83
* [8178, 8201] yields 19.78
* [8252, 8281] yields 20.81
